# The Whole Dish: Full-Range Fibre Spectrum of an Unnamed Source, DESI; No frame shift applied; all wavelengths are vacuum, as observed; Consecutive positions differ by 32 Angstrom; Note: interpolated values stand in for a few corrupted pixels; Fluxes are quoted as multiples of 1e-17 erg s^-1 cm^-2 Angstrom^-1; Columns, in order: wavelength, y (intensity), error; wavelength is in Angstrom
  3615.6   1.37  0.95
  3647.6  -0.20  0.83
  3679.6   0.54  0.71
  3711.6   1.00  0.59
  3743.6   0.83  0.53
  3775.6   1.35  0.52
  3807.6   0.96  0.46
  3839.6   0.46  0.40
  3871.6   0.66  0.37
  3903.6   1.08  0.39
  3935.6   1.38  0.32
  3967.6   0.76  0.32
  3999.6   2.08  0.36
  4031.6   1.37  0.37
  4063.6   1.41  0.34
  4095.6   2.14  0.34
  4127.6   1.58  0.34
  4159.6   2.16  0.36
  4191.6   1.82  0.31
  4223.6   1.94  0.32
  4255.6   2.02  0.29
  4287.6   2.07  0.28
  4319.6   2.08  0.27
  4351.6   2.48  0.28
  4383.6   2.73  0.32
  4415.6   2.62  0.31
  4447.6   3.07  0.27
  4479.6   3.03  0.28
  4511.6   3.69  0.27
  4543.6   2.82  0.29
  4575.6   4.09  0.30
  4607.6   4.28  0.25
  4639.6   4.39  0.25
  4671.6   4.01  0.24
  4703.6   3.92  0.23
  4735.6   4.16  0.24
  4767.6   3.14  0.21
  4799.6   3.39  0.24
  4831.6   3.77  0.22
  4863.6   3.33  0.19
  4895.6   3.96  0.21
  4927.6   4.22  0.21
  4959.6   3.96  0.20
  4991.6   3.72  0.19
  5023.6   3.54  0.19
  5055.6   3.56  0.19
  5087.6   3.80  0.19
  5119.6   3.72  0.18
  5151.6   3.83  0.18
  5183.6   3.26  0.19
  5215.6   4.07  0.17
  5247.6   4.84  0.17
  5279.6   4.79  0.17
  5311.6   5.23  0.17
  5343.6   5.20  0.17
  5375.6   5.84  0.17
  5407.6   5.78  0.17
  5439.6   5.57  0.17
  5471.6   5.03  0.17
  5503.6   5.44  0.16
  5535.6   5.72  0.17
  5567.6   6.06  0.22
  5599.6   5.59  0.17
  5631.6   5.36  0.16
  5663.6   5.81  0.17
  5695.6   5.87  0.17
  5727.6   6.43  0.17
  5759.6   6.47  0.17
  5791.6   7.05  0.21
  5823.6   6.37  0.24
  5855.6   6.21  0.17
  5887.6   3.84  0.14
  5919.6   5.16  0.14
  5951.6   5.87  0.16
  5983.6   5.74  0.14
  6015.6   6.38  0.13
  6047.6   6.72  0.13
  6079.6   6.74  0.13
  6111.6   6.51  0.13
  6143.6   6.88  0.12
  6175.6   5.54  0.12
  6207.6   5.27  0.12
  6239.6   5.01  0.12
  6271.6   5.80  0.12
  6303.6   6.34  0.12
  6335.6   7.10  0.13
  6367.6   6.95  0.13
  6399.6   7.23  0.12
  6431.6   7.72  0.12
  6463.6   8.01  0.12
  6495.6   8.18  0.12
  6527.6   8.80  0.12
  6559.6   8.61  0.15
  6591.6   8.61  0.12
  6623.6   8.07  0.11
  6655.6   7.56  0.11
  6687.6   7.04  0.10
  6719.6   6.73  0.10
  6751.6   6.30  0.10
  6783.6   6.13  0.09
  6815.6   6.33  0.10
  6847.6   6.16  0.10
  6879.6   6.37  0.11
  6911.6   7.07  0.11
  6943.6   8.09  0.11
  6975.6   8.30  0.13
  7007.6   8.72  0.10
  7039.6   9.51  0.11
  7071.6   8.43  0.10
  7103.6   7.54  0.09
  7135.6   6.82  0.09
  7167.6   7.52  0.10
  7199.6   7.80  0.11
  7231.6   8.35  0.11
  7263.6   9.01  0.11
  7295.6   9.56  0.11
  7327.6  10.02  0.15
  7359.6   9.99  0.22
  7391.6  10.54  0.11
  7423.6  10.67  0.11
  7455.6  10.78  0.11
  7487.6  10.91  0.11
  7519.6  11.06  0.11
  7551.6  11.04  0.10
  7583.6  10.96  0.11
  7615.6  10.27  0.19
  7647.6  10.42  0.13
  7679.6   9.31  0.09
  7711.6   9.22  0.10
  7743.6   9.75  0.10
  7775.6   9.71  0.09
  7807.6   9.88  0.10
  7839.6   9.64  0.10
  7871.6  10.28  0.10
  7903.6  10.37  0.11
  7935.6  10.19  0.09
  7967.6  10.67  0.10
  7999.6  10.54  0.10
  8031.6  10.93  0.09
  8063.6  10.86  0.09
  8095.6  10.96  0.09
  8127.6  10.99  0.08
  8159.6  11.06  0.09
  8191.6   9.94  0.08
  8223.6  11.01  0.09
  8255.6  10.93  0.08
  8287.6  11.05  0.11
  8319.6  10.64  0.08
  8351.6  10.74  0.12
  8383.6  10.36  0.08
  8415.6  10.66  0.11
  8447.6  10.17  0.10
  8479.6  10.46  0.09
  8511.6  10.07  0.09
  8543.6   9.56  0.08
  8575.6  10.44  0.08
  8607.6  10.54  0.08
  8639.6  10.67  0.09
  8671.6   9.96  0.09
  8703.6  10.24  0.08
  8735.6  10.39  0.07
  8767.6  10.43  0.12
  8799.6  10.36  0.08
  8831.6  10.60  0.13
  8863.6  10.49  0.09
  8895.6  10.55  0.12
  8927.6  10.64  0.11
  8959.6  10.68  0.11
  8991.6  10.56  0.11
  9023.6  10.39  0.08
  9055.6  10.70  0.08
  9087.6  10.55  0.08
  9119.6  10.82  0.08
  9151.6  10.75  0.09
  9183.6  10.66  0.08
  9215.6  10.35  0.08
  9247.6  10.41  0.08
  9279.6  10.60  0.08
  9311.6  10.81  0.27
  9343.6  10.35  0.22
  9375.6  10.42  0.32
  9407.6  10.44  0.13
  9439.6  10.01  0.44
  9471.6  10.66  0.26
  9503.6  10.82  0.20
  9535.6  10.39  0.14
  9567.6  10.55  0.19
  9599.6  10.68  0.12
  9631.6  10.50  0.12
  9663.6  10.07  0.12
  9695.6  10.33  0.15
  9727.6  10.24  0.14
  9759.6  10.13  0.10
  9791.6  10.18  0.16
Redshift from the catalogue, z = 0.000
